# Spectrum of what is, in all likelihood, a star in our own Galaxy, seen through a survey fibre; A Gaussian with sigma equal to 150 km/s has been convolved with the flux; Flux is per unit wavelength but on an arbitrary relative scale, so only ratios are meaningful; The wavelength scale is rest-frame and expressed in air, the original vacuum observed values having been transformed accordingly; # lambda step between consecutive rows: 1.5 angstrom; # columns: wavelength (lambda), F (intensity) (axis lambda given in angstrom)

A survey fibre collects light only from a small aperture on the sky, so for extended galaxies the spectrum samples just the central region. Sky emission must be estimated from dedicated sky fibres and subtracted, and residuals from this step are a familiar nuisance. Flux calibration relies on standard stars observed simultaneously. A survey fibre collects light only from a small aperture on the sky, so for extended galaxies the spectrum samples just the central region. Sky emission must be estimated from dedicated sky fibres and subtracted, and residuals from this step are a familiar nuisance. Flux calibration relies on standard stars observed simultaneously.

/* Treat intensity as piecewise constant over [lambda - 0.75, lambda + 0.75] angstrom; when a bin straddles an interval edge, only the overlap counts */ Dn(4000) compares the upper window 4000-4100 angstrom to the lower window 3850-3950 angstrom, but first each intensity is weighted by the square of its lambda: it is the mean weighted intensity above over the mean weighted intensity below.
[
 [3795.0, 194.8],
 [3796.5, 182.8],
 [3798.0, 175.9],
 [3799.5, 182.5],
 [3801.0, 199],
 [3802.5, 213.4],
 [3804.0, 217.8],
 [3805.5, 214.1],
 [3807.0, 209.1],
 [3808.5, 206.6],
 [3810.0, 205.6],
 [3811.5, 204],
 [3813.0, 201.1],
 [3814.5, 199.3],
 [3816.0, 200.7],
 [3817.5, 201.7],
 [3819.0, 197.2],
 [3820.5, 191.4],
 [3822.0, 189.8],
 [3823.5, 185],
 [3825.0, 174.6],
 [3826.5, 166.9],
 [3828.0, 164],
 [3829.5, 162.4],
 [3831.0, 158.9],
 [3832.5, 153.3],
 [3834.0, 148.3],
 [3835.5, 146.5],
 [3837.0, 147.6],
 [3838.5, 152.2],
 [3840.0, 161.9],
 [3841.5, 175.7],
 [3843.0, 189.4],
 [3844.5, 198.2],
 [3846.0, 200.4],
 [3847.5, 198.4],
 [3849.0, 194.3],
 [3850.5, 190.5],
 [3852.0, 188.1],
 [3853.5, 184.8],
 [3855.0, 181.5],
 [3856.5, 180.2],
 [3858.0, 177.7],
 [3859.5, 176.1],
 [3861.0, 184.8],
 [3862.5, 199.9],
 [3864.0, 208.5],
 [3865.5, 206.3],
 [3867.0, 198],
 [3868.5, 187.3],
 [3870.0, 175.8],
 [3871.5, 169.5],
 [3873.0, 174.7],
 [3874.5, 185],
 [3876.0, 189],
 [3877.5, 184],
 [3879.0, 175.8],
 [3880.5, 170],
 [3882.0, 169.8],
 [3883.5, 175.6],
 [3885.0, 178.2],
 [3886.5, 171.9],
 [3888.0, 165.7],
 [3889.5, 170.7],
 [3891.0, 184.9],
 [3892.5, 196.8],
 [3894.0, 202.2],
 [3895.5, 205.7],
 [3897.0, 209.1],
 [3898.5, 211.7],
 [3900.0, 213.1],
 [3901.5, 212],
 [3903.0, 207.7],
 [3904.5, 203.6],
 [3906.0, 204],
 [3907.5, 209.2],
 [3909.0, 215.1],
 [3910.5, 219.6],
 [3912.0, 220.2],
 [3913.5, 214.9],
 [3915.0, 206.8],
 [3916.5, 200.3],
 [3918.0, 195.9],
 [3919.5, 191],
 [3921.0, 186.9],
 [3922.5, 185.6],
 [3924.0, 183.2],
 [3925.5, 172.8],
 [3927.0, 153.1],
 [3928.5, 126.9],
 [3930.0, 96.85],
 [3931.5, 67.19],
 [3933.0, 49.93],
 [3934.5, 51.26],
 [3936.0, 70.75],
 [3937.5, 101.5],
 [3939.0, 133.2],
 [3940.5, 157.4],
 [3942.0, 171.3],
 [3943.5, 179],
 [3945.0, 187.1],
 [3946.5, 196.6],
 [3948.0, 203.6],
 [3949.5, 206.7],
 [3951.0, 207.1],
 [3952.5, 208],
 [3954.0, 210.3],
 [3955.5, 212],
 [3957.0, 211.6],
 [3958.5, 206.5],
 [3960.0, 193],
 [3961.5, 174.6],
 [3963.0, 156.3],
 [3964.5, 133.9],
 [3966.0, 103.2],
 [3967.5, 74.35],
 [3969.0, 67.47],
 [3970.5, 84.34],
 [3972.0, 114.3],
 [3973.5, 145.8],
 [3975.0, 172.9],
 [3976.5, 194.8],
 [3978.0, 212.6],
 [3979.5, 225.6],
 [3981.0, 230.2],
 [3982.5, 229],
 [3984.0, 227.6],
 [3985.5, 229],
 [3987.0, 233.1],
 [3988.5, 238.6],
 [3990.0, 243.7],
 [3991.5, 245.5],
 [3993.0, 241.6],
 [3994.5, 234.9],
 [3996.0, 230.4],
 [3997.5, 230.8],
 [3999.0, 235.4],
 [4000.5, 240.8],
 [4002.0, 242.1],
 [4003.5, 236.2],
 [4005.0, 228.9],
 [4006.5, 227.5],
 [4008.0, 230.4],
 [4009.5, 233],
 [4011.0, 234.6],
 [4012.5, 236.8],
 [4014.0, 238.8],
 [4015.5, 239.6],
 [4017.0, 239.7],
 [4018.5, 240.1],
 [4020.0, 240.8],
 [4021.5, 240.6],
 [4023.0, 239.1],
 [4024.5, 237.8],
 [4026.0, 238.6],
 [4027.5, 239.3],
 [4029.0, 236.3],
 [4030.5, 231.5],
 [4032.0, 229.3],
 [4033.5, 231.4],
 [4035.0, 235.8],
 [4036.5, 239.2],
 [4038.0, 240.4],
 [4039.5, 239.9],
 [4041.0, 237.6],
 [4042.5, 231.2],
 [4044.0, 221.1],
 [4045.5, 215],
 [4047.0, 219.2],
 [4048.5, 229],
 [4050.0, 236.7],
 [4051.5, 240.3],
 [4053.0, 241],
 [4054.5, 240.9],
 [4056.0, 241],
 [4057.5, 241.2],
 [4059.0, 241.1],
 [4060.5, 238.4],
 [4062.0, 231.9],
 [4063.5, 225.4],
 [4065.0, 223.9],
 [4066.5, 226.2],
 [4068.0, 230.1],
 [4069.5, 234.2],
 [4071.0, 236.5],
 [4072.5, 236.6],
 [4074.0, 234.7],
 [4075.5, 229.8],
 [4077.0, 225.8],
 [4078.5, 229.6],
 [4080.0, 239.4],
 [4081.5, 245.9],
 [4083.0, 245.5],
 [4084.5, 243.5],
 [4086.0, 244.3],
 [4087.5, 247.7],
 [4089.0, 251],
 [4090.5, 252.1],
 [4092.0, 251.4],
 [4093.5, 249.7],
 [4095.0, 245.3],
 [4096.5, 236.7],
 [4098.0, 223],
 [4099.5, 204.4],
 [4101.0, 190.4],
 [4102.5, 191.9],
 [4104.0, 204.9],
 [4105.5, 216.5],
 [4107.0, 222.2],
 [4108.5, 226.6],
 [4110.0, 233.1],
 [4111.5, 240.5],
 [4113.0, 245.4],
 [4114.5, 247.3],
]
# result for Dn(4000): 1.43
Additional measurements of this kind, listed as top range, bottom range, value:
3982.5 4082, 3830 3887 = 1.43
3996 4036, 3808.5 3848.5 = 1.44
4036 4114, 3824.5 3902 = 1.43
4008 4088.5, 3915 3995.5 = 1.43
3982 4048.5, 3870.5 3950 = 1.42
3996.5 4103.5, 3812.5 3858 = 1.46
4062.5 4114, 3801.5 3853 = 1.43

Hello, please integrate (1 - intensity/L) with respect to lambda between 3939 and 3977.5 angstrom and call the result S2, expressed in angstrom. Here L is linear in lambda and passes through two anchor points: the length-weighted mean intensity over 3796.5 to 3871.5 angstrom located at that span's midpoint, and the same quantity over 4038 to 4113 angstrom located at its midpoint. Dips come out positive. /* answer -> 7.9 angstrom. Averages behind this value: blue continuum 186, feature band 167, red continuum 233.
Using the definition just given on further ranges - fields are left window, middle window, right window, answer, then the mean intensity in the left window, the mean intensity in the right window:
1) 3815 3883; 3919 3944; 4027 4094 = 8.5 angstrom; 180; 236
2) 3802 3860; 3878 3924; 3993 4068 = 1.6 angstrom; 185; 235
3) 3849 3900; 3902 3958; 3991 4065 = 8.2 angstrom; 186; 235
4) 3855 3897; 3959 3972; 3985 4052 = 5.5 angstrom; 184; 235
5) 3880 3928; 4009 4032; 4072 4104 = -2.0 angstrom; 194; 234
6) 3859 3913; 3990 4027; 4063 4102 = -3.1 angstrom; 193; 235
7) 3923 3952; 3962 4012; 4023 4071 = -3.7 angstrom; 144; 234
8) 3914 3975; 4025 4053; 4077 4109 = -4.1 angstrom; 155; 231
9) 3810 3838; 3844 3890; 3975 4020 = 1.6 angstrom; 178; 232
